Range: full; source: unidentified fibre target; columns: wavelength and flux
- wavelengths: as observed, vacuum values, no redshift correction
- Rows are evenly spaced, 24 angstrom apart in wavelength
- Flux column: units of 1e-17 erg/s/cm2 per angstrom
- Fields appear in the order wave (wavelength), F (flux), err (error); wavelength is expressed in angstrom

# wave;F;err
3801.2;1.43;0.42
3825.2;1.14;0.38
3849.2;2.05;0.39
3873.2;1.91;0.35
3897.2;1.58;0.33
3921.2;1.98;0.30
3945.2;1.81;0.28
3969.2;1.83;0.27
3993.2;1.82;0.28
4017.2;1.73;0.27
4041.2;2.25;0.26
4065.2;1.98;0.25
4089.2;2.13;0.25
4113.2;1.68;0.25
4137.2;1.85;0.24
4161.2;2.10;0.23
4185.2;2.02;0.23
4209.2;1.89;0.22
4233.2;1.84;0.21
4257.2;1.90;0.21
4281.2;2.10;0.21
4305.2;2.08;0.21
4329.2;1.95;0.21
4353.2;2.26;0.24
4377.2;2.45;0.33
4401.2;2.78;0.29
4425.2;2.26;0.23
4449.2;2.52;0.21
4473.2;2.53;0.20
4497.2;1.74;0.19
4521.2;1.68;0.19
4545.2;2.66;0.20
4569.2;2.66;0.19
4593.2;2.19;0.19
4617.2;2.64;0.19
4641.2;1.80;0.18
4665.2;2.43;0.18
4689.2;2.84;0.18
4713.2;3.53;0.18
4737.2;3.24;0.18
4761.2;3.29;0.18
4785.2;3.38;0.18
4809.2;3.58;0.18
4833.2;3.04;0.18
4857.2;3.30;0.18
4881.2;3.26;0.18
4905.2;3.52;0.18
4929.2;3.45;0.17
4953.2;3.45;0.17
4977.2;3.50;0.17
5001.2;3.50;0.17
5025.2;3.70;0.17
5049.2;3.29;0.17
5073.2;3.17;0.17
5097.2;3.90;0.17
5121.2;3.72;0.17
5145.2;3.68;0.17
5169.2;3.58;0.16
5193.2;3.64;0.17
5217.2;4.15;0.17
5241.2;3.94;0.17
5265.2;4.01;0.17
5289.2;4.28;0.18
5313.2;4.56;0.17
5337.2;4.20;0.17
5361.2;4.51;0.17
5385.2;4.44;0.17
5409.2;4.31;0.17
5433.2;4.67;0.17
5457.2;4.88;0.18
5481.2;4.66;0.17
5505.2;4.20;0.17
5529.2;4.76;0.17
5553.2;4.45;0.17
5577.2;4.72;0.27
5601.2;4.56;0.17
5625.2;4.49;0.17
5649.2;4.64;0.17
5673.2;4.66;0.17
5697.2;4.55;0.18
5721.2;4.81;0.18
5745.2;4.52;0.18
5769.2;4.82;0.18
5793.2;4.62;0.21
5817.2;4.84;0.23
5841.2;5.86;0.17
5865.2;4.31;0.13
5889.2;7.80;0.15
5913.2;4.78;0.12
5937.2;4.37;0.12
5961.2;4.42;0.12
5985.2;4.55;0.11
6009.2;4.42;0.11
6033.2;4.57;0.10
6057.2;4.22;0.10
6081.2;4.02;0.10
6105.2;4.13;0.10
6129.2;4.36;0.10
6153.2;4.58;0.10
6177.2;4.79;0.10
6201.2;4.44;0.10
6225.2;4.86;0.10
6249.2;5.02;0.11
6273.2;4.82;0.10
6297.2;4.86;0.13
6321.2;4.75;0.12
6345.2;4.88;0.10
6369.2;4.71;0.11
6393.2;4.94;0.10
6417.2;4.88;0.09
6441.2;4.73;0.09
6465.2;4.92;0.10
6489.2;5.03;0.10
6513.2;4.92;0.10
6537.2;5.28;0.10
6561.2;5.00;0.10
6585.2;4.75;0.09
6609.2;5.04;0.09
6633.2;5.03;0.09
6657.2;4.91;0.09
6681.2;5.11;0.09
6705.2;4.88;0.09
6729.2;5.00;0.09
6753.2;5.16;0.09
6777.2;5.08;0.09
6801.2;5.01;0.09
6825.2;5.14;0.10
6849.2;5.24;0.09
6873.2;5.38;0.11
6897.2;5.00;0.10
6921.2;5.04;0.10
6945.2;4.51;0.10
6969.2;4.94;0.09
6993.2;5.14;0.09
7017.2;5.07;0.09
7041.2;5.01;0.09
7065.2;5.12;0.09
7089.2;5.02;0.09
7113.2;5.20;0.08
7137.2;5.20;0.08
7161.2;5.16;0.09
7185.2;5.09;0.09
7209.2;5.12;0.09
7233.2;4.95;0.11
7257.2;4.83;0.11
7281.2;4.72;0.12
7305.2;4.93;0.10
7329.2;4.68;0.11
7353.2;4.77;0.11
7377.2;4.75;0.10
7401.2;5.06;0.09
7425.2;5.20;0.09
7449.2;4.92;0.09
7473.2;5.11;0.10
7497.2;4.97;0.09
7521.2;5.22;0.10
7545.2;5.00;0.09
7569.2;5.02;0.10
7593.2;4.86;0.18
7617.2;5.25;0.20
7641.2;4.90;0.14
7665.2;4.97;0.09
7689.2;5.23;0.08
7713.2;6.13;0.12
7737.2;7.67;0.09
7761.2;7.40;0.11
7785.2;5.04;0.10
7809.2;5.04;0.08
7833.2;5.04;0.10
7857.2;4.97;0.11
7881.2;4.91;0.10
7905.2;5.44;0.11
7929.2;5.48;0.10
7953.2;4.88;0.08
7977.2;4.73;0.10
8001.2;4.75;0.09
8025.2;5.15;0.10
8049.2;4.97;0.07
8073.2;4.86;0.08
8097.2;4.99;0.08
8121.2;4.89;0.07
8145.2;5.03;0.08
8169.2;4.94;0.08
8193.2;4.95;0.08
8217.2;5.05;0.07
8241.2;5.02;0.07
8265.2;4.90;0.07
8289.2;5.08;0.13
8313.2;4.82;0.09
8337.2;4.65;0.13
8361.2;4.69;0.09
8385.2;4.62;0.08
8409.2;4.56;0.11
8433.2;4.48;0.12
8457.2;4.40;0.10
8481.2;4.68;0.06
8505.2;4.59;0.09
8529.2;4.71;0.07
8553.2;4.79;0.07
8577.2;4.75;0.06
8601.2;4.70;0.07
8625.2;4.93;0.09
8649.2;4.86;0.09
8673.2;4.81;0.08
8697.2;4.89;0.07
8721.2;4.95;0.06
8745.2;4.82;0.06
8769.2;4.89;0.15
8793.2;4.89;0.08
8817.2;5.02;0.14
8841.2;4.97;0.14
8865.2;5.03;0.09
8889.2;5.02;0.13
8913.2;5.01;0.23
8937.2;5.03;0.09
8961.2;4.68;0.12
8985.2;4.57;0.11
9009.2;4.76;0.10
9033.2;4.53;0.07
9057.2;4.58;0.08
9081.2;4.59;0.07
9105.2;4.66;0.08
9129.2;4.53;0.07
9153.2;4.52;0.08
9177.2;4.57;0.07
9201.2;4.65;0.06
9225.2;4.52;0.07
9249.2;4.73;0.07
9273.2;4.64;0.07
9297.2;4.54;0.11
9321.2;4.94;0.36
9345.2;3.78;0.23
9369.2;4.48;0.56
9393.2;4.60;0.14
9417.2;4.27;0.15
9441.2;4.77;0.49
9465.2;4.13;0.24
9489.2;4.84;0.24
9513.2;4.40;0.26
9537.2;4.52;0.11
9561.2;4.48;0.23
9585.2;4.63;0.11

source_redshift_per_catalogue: 0.18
